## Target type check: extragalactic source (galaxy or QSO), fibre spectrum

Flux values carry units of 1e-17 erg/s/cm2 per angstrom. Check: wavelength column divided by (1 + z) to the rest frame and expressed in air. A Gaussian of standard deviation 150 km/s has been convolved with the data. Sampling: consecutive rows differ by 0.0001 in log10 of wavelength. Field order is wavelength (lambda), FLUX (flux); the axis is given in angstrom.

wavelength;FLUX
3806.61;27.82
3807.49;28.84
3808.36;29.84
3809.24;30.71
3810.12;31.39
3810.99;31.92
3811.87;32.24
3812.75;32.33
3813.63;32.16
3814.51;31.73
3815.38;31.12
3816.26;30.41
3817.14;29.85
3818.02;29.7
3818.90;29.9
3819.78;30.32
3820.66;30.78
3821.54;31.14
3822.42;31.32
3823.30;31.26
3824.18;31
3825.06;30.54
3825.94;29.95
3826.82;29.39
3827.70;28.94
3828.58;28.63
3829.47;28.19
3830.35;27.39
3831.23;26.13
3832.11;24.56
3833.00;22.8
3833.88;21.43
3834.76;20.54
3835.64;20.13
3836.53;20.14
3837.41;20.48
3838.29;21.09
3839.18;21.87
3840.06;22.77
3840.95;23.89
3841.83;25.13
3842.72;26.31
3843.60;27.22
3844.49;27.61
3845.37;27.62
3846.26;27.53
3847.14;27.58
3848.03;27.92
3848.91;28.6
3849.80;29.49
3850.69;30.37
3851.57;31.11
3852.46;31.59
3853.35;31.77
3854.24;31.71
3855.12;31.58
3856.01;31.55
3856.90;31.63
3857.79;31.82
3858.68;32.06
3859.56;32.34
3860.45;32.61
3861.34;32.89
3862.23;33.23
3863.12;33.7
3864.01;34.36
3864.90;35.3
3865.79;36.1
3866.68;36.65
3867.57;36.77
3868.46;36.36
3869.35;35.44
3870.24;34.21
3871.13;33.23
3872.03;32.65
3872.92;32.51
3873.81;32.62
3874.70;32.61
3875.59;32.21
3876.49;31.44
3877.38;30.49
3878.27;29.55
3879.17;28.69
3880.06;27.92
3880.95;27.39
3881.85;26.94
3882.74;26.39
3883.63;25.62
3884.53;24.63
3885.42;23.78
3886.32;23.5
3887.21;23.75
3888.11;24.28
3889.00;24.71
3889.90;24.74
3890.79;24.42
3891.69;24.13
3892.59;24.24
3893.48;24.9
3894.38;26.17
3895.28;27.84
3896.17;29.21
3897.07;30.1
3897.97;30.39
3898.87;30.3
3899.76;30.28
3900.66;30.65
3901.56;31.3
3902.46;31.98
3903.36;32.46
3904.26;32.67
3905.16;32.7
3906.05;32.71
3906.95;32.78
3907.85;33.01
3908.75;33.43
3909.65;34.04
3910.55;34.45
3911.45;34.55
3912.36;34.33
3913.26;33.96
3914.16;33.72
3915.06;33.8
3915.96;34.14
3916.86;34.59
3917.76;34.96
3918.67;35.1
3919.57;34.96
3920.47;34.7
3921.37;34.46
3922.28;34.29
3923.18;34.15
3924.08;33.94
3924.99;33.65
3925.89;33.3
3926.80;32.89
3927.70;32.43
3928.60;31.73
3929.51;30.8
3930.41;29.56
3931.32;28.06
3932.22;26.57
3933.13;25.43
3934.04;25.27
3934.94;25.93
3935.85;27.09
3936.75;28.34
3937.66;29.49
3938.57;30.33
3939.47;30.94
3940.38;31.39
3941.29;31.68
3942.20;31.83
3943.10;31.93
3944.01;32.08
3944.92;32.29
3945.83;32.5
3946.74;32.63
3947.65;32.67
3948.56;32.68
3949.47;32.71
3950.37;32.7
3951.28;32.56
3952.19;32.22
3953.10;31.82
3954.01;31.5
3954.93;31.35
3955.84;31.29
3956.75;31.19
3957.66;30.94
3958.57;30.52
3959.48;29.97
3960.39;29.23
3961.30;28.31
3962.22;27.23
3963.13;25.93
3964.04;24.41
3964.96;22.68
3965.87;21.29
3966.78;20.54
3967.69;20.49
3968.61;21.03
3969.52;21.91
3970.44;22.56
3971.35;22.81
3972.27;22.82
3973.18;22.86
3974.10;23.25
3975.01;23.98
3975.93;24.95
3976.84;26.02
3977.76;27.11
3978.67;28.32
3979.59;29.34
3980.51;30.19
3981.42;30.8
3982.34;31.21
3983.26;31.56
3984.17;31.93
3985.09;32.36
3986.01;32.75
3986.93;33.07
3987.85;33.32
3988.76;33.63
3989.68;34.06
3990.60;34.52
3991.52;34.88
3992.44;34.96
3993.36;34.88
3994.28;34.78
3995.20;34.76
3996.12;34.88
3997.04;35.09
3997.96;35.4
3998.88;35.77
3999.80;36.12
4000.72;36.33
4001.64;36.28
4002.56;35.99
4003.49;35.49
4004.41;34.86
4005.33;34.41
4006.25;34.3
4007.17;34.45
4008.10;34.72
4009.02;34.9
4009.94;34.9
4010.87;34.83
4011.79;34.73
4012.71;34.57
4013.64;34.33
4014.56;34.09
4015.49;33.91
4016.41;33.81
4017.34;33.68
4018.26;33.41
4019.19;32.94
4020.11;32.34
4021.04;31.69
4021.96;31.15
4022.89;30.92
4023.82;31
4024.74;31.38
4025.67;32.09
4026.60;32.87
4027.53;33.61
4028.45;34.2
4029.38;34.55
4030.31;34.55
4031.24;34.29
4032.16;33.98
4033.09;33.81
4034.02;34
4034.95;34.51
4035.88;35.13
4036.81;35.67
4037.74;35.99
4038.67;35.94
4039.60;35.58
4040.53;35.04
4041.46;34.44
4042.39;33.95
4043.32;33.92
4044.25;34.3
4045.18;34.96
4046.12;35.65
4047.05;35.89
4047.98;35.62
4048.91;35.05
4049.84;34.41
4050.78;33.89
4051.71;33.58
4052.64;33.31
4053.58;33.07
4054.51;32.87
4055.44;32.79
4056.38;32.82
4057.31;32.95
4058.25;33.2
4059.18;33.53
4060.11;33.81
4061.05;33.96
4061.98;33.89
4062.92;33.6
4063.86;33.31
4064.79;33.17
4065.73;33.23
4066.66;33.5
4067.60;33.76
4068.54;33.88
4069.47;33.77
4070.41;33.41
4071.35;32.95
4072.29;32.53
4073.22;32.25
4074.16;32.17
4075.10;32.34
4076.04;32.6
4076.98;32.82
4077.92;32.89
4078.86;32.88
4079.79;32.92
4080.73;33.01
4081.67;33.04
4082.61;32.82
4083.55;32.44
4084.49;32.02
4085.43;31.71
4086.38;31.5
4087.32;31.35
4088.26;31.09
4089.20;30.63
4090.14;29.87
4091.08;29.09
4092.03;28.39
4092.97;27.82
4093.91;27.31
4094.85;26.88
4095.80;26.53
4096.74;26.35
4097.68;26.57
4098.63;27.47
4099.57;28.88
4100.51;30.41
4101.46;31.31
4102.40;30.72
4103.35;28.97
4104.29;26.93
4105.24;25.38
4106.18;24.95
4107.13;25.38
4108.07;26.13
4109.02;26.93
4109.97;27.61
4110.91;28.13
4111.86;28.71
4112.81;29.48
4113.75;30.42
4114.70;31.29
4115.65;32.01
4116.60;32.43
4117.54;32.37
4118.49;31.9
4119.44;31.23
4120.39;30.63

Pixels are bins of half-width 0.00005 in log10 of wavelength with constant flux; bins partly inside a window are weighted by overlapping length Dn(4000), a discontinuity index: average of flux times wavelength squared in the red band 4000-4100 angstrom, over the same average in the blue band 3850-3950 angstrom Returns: 1.15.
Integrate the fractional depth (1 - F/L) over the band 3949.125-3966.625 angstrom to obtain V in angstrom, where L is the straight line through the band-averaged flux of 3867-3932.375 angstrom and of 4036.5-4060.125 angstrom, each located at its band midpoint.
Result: 1.65 angstrom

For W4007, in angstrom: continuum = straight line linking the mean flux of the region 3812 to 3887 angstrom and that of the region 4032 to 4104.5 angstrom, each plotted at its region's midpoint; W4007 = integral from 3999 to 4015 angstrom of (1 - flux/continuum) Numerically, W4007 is -1.7 angstrom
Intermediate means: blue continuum 29.3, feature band 35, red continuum 32.5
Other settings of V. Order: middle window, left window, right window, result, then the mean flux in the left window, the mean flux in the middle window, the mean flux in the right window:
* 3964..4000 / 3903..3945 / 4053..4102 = 3.1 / 32.1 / 29.2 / 31.7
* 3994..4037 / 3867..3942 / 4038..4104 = -3.3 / 30.6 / 34.1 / 32.3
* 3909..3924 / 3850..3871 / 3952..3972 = -2.4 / 33.2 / 34.4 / 26.7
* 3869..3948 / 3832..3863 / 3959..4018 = -4.4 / 27.6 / 30.6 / 30.8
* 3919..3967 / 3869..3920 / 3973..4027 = 1.5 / 30.3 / 30.4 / 32.7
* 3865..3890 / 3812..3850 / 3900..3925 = 0.7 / 27.4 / 30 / 33.6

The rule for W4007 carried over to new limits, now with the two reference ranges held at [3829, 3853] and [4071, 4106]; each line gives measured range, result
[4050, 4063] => -1.6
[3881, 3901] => 0.1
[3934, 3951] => -2.1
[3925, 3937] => -0.8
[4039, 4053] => -2.4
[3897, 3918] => -4.7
